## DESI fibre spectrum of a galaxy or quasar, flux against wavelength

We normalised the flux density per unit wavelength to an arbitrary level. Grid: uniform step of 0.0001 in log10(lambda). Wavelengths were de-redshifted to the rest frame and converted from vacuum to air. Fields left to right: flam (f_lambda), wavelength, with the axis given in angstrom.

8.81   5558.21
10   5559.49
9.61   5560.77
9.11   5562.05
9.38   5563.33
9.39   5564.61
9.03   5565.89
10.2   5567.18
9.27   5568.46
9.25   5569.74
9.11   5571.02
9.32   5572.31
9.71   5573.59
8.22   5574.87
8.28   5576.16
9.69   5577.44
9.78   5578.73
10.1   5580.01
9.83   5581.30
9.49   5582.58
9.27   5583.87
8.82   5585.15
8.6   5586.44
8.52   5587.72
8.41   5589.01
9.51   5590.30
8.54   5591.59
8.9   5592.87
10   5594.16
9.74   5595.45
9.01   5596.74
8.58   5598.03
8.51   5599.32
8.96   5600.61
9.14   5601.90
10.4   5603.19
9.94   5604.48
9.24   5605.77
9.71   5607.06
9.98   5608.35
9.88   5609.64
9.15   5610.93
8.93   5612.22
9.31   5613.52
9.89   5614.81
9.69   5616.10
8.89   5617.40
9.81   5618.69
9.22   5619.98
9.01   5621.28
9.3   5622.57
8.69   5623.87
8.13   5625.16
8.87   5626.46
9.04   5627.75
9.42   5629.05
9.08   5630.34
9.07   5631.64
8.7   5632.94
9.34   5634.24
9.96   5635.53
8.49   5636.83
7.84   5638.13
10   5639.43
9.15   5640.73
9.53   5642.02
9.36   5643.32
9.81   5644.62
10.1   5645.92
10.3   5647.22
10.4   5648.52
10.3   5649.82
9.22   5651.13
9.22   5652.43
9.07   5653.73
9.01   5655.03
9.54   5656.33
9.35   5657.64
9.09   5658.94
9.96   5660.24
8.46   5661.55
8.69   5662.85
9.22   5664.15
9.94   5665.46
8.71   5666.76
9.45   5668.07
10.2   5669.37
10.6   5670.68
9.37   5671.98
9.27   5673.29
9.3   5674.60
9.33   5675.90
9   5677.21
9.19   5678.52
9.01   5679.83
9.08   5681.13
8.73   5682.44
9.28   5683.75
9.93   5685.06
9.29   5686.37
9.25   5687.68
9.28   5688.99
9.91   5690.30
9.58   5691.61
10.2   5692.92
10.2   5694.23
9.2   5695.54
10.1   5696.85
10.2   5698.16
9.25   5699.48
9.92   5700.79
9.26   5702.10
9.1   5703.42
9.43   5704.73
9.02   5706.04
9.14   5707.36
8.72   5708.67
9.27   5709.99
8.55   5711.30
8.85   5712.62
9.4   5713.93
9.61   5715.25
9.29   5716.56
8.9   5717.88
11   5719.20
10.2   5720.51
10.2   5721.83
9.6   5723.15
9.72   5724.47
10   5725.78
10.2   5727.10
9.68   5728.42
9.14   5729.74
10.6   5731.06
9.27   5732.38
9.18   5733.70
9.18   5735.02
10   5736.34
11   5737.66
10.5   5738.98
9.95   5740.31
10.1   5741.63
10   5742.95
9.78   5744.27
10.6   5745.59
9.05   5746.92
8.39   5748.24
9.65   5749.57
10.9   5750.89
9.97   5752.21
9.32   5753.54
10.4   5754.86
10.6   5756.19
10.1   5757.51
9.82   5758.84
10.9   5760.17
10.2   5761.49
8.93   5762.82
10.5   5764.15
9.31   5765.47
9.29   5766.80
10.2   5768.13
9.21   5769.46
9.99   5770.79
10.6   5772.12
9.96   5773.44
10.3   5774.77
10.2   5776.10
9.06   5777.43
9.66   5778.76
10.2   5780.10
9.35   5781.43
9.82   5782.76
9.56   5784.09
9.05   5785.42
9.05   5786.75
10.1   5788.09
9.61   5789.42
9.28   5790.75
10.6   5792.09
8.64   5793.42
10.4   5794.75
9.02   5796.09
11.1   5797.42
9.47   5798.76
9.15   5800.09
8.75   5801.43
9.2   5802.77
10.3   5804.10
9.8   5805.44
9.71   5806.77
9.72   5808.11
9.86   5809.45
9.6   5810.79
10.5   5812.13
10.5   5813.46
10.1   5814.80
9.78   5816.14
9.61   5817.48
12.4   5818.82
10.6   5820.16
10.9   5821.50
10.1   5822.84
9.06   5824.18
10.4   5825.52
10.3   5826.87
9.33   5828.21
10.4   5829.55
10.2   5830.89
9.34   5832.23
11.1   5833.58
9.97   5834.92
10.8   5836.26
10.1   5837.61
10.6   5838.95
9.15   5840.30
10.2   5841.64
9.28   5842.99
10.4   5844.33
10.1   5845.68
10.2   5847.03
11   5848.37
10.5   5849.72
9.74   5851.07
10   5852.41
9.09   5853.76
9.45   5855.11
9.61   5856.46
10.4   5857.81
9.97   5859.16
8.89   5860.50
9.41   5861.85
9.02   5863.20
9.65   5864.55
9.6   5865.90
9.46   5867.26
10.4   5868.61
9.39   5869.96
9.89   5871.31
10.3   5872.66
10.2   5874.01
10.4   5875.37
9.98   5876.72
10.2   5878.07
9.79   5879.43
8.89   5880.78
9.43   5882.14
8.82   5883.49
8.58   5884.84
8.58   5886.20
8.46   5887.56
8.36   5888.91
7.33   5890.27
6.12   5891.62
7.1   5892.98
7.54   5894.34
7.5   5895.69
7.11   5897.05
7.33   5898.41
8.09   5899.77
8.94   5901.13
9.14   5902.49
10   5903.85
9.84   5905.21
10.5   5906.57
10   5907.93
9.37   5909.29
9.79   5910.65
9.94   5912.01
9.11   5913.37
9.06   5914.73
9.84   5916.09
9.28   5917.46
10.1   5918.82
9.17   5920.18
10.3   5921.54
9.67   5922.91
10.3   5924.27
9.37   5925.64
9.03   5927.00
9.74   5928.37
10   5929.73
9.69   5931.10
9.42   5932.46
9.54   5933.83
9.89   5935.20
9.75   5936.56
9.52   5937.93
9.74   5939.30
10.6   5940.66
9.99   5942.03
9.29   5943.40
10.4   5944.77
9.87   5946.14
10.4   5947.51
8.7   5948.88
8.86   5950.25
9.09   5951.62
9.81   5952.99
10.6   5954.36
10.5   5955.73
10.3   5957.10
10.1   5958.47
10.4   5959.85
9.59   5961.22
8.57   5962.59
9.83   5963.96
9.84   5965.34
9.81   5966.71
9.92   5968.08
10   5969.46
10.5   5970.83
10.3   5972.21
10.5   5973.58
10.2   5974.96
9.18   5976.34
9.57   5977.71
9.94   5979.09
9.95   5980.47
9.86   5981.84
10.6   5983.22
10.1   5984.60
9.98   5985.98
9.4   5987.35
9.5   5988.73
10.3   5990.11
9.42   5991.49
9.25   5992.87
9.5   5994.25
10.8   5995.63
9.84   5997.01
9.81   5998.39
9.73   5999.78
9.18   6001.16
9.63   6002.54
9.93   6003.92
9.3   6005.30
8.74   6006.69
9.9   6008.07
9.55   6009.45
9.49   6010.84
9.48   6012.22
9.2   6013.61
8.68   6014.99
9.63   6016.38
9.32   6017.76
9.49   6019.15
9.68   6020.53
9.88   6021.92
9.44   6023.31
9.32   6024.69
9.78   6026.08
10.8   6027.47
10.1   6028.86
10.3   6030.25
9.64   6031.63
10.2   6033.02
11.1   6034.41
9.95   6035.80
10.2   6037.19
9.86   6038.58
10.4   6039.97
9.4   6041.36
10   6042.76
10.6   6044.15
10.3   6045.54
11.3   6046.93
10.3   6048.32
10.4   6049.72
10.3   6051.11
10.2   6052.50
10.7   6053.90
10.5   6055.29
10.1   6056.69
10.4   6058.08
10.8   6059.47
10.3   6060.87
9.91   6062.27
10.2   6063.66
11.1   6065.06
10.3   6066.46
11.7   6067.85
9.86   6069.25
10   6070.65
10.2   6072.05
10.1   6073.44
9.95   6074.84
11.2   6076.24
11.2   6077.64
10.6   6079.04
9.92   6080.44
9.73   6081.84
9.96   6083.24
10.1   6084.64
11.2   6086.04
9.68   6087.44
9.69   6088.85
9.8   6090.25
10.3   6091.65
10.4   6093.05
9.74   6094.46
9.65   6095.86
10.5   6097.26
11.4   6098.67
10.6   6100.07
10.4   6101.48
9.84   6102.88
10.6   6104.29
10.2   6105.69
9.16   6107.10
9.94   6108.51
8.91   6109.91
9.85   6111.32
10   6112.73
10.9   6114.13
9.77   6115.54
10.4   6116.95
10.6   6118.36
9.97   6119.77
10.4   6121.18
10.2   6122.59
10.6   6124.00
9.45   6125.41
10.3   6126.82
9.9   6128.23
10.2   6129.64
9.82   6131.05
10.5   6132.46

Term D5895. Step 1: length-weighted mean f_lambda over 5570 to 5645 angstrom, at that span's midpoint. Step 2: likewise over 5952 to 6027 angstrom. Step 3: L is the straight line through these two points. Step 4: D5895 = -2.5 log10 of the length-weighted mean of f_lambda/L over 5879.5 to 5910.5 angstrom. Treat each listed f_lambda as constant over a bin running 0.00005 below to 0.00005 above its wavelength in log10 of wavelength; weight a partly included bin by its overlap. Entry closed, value 0.13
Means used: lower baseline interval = 9.22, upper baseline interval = 9.76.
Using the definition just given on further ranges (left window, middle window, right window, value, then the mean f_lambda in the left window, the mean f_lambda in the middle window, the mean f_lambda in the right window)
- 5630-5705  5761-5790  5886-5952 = -0.045 mag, 9.43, 9.73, 9.21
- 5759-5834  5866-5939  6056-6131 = 0.087 mag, 9.89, 9.24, 10.2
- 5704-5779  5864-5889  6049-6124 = 0.049 mag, 9.77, 9.52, 10.3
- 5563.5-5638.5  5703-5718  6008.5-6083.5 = 0.038 mag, 9.22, 9.12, 10.1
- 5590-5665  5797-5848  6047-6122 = -0.037 mag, 9.3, 10.1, 10.3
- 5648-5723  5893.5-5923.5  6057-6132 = 0.082 mag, 9.44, 9.15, 10.2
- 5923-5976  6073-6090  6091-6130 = -0.018 mag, 9.83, 10.3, 10.1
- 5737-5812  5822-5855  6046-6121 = -0.015 mag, 9.82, 10.1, 10.3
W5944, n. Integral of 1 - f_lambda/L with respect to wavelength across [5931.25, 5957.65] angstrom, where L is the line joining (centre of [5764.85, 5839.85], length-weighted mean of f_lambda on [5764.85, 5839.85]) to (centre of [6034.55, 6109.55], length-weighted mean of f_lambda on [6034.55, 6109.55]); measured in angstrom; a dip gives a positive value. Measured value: 0.8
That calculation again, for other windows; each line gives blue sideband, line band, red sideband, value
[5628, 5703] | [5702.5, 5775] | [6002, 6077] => -1.5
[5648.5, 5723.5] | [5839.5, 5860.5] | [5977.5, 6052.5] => -0.6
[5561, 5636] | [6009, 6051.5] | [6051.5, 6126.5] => 0.8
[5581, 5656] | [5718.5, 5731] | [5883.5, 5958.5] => -1.0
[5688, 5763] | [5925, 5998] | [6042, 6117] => 1.9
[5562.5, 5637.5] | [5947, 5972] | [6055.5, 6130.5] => 0.3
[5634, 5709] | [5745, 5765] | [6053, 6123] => -0.7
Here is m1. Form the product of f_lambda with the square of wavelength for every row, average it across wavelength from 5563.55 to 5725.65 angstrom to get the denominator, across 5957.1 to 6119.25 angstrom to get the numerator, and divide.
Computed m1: 1.2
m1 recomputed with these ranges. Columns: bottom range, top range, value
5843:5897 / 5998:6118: 1.15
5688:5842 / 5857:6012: 1.03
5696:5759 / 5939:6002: 1.10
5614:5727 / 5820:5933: 1.09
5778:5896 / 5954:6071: 1.10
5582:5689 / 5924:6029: 1.18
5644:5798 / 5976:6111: 1.16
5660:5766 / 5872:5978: 1.06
